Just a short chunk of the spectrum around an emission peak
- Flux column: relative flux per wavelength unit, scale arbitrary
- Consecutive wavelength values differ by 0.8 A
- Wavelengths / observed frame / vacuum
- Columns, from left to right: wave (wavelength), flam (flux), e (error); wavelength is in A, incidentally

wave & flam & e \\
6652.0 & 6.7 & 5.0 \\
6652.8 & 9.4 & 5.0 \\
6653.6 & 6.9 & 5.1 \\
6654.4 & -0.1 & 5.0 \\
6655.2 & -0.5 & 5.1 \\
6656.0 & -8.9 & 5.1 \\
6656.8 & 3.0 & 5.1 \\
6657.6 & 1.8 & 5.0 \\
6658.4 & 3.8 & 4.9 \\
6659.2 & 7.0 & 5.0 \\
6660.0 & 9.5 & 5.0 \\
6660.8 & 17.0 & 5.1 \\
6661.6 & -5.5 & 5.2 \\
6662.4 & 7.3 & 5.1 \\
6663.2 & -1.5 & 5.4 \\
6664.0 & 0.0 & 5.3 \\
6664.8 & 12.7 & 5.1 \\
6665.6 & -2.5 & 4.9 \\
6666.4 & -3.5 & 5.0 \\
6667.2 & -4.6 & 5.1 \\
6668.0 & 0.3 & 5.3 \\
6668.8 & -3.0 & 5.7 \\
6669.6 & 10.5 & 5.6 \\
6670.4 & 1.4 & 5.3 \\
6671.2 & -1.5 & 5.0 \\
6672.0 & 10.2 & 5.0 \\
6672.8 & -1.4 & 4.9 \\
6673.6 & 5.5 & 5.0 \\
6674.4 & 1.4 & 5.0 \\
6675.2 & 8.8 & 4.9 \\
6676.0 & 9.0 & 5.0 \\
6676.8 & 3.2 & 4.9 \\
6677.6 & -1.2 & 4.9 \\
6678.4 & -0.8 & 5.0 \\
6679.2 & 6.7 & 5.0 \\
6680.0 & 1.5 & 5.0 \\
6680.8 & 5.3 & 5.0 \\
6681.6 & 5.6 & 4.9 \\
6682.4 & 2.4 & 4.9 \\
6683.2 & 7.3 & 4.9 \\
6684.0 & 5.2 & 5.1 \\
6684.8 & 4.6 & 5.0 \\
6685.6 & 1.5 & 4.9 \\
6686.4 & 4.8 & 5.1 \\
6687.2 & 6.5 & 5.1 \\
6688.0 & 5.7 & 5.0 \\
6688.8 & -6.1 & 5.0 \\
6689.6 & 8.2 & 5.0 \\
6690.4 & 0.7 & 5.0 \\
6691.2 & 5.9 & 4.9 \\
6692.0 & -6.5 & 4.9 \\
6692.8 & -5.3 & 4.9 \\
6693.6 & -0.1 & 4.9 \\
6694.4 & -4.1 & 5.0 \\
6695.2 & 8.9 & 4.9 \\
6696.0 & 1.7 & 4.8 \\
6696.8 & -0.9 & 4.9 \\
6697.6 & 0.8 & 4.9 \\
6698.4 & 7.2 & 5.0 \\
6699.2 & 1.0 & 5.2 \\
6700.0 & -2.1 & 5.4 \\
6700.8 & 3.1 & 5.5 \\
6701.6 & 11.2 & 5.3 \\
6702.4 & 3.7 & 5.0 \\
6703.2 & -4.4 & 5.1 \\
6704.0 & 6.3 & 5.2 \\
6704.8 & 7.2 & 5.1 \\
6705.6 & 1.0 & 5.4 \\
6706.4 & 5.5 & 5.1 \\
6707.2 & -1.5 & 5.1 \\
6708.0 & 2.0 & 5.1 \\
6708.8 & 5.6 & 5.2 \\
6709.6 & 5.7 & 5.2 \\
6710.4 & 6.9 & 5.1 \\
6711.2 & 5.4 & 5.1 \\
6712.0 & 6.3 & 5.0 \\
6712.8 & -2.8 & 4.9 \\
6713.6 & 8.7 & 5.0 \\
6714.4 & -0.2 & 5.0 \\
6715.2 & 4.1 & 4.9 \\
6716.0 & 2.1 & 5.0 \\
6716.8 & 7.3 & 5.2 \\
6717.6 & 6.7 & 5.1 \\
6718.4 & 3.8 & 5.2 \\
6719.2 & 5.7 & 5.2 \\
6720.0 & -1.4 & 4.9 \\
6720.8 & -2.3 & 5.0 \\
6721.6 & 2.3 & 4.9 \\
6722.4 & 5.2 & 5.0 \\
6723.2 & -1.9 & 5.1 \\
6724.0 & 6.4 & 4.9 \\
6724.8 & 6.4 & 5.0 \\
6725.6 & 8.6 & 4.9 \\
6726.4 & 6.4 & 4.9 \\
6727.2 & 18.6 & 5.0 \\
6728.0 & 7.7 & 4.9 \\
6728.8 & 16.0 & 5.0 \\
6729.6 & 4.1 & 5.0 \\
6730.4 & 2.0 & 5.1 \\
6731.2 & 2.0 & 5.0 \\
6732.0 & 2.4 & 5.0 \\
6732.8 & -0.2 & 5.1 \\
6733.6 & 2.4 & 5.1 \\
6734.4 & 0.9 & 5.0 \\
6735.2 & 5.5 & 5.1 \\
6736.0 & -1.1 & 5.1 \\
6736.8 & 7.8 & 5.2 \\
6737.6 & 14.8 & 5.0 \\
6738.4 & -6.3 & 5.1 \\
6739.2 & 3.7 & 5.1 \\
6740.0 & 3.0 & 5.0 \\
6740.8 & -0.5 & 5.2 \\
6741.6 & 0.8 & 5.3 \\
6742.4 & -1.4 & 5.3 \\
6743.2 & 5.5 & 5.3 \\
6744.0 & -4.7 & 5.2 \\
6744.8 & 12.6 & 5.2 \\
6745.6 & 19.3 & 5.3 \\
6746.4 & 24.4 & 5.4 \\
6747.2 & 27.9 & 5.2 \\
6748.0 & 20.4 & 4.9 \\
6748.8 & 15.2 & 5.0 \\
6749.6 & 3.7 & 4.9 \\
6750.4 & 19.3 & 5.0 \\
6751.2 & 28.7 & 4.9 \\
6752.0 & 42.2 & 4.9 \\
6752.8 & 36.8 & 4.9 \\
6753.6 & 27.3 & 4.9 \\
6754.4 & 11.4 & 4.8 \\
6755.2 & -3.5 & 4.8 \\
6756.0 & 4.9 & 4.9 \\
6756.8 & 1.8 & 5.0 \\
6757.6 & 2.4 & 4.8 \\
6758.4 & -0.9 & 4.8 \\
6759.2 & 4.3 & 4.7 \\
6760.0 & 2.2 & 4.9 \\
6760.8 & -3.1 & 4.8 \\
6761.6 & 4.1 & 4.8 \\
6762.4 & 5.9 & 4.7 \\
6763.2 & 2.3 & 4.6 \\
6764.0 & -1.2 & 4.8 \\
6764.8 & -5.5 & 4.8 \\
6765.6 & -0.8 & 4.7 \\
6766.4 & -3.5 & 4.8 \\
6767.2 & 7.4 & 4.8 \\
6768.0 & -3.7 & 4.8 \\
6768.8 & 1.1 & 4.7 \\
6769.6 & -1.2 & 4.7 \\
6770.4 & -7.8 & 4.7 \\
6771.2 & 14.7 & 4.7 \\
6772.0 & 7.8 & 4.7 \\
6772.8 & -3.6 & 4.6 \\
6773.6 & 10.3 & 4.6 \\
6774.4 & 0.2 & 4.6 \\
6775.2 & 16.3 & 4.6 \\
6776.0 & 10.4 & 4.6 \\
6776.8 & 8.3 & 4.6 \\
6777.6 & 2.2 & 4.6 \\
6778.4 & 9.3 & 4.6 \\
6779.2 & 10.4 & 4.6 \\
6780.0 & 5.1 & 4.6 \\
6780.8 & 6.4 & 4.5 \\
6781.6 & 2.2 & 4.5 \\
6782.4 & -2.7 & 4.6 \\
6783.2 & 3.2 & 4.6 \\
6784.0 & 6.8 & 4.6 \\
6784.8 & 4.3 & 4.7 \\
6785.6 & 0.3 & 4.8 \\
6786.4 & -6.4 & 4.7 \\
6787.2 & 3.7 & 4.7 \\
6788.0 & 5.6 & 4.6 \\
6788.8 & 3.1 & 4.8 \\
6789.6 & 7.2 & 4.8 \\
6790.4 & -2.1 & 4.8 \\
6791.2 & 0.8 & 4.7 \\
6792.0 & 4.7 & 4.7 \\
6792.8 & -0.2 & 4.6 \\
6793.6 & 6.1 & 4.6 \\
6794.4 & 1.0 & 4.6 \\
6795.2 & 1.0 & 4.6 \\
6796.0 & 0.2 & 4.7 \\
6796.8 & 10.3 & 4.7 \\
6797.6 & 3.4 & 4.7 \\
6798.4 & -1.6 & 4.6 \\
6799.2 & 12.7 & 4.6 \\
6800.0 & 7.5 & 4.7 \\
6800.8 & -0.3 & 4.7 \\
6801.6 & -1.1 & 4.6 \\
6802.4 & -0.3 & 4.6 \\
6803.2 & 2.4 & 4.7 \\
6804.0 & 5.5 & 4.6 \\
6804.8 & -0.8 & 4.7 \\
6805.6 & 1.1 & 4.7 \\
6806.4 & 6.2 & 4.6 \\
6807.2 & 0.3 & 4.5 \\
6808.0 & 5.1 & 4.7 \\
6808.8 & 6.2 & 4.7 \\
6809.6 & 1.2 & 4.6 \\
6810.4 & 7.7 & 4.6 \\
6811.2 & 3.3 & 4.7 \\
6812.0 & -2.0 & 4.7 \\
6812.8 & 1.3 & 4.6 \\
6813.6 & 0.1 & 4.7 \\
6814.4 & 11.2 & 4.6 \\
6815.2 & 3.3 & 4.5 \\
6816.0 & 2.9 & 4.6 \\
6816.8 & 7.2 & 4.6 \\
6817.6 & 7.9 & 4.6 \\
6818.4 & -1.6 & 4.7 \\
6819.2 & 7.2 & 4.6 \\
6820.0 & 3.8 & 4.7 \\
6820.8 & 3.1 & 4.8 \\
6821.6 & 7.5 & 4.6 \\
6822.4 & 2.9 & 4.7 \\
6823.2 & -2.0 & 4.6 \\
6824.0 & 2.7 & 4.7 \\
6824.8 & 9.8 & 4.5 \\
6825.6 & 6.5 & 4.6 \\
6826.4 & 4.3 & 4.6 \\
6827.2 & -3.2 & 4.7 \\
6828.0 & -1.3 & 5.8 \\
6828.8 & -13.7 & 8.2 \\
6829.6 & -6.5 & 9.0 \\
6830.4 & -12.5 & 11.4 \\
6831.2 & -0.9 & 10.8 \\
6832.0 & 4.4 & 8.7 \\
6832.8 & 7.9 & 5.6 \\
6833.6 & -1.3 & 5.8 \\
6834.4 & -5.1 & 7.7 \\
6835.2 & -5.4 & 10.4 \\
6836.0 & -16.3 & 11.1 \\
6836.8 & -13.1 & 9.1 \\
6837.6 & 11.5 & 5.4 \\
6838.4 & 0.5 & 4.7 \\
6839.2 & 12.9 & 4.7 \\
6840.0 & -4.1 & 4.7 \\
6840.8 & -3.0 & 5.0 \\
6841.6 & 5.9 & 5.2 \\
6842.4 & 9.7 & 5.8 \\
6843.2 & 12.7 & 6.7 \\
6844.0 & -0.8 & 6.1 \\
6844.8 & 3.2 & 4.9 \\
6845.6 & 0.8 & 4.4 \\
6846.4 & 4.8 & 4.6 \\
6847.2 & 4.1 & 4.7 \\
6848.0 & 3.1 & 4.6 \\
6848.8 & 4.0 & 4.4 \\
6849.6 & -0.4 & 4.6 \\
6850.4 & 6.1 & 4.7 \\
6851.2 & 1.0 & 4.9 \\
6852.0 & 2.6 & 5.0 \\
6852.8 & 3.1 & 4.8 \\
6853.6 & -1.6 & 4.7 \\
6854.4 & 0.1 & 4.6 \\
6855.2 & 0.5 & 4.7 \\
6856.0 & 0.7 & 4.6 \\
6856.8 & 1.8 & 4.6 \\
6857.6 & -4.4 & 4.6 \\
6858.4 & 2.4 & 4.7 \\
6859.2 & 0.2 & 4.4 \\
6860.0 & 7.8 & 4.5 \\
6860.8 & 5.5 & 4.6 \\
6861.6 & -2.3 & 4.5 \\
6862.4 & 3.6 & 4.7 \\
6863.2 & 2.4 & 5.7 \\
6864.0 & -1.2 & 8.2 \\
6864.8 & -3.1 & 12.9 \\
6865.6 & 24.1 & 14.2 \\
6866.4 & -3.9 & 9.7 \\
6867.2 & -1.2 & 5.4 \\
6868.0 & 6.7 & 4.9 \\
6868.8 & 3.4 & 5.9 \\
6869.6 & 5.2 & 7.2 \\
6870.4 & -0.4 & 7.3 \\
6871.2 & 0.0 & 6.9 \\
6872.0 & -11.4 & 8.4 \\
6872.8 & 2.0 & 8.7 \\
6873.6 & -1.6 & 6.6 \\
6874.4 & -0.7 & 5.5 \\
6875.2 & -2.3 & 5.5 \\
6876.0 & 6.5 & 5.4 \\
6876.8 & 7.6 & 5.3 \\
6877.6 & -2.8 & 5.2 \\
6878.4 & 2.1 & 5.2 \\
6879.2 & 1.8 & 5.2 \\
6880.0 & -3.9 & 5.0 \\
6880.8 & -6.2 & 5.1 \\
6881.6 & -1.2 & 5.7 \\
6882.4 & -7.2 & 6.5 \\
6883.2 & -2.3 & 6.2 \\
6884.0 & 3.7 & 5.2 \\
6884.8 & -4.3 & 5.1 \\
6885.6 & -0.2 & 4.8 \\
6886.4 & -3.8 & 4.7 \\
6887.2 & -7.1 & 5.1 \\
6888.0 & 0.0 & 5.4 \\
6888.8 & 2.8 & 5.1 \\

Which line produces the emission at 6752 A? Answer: [O II] 3727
